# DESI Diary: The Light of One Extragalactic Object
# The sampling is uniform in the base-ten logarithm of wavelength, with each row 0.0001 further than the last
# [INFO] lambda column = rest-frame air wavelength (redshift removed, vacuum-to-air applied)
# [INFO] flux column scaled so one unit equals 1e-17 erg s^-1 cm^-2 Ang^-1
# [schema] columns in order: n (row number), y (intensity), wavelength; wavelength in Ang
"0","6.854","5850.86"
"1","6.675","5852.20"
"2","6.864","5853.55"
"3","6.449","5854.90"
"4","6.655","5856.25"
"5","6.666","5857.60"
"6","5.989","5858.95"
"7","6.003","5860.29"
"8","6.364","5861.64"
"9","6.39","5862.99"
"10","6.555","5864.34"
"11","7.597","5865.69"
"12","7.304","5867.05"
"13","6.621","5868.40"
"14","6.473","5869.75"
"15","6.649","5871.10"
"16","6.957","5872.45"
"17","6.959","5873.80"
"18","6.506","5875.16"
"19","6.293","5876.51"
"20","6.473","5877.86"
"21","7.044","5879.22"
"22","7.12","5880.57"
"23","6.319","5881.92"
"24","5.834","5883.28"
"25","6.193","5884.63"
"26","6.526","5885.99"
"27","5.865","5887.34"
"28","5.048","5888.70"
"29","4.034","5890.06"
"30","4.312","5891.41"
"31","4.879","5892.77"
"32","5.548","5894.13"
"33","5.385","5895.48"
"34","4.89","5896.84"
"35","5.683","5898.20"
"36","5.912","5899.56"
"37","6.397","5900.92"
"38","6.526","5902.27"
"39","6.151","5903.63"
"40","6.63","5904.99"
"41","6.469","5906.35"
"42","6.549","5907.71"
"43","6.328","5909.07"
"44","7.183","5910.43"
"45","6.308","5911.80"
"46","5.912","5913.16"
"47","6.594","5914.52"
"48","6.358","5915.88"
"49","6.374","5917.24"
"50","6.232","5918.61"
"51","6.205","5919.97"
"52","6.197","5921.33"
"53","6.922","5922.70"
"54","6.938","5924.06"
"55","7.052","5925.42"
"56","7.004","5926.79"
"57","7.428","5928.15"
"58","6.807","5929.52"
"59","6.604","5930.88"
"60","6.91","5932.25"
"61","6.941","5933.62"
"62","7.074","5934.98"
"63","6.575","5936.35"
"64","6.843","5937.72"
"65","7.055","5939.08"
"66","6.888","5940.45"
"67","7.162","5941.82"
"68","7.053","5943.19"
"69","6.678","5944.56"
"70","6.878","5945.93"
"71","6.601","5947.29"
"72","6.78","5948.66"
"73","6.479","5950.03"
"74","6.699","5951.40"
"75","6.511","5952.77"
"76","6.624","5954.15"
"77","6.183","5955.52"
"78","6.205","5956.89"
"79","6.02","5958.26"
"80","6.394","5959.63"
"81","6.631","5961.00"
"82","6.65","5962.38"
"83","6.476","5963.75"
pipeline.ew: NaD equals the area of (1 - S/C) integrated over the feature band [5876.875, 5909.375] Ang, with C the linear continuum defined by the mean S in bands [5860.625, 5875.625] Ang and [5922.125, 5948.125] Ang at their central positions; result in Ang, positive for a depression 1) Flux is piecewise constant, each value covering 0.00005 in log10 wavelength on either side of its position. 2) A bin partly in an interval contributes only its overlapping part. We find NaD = 4.2 Ang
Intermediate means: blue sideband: 6.74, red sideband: 6.92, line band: 5.92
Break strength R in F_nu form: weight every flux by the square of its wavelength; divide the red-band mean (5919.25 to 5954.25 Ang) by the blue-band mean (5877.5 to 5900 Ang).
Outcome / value 1.21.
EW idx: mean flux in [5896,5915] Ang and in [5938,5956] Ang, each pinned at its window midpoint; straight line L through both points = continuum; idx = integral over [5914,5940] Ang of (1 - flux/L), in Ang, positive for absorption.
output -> -1.0 Ang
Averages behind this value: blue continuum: 6.24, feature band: 6.75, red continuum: 6.75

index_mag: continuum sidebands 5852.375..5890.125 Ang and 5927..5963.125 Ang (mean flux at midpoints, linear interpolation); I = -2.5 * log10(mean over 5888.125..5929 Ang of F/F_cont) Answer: 0.08 mag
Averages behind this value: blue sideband 6.46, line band 6.12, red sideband 6.72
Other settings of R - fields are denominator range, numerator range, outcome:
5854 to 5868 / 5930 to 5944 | 1.07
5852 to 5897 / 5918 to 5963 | 1.10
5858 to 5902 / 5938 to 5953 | 1.14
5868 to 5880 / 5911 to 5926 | 0.98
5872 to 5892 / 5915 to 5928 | 1.10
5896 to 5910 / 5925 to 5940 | 1.14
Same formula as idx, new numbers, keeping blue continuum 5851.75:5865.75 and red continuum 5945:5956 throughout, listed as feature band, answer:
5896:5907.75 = 0.8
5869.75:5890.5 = 0.8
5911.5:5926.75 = 0.2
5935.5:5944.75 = -0.4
